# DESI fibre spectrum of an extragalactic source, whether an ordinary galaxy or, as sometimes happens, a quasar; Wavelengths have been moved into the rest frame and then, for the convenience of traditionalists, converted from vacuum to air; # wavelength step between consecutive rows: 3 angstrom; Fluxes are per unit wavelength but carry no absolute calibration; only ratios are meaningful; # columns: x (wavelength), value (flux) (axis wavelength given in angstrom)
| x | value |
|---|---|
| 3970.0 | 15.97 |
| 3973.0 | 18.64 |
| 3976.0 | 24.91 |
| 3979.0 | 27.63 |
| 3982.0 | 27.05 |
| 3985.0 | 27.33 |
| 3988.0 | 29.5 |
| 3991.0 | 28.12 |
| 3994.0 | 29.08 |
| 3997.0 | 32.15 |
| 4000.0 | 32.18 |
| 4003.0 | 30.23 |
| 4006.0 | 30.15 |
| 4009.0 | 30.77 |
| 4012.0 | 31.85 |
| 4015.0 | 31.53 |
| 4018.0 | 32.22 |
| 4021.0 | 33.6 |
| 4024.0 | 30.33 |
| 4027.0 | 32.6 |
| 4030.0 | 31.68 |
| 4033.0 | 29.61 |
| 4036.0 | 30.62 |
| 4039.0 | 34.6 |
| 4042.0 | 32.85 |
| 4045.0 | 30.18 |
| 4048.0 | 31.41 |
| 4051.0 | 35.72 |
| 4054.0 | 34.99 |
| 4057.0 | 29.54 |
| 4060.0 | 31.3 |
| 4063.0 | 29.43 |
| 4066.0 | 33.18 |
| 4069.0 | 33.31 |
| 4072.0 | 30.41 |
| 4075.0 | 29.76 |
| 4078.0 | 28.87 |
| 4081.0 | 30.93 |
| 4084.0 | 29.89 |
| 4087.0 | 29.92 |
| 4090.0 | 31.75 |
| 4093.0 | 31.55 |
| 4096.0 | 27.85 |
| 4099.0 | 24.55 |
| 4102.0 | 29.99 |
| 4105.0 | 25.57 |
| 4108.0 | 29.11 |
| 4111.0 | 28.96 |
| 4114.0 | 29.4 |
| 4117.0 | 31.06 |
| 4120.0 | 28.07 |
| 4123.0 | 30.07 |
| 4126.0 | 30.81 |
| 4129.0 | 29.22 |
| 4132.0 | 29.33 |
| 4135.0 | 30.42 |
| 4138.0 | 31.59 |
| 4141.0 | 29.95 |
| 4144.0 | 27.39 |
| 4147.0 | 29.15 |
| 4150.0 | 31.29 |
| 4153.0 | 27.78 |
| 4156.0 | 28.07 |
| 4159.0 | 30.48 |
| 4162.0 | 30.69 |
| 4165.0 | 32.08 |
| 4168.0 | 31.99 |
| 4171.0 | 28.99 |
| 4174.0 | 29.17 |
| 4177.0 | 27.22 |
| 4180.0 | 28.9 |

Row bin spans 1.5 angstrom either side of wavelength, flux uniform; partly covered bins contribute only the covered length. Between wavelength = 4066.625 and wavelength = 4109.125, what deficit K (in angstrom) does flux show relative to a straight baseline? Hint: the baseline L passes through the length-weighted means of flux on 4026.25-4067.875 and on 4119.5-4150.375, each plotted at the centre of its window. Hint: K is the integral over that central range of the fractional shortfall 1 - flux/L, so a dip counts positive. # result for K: 1.8 angstrom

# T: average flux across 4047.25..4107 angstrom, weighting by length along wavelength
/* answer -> 30.5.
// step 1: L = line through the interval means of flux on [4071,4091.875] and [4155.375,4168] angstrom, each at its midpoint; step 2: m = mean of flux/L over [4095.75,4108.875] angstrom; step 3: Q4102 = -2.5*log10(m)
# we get 0.12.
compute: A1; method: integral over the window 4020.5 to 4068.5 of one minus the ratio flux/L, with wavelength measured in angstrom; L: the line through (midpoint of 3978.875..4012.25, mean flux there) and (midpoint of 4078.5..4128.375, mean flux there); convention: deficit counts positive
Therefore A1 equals -4.0 angstrom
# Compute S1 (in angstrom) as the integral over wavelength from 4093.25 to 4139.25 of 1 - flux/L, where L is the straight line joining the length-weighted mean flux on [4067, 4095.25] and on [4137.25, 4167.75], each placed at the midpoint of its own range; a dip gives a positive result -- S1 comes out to 1.8 angstrom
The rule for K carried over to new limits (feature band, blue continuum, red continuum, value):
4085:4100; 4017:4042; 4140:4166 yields 0.7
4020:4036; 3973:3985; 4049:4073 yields -1.0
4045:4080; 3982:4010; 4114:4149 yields -2.1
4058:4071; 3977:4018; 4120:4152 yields -0.8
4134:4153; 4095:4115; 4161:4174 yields -0.1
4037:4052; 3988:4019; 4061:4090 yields -1.0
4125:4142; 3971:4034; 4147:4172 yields -0.1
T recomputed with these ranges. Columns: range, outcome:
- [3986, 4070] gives 31.5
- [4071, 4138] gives 29.5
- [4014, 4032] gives 31.9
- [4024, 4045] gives 31.7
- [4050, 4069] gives 32.3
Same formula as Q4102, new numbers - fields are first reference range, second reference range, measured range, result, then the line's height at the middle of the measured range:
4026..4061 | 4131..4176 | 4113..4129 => 0.02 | 30.5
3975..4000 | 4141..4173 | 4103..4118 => 0.02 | 29.4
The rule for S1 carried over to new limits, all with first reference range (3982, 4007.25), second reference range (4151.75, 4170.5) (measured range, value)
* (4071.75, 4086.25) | 0.0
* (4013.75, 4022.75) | -0.8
